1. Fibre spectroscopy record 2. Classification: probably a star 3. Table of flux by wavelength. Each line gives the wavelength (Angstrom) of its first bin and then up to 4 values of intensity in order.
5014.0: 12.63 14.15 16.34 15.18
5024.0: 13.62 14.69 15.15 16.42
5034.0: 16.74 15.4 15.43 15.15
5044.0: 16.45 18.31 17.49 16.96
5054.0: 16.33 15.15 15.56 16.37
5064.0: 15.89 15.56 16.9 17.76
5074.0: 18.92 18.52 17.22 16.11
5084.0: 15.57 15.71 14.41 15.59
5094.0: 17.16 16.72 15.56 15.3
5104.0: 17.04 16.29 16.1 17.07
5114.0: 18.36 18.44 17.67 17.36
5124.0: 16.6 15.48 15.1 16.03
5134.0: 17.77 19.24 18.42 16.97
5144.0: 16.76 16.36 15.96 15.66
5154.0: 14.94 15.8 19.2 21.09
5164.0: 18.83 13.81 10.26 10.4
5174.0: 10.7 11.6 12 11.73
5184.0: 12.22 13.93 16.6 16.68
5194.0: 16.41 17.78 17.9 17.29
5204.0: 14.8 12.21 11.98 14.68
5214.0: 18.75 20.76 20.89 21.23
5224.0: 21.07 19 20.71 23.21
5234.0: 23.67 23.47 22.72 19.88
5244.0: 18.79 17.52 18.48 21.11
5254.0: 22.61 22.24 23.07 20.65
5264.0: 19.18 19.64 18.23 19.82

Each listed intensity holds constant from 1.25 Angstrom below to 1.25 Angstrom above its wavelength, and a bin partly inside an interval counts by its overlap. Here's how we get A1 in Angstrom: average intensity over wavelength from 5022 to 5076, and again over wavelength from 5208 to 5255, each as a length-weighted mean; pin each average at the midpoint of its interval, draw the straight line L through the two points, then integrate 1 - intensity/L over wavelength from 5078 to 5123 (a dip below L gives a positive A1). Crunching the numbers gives 2.0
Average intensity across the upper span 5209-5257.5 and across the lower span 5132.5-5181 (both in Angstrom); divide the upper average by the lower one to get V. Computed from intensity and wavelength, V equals 1.31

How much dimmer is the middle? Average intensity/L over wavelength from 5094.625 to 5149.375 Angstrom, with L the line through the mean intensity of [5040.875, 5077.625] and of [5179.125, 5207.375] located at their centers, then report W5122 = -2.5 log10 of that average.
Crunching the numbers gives -0.06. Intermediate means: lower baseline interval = 16.8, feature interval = 16.9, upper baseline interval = 15.1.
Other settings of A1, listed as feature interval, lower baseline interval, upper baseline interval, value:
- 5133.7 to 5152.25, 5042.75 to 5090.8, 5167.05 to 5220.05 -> -2.03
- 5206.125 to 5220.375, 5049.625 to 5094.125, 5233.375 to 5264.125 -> 2.33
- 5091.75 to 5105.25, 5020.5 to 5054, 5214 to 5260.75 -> 0.93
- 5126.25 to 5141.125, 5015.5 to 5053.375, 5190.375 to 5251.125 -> 0.27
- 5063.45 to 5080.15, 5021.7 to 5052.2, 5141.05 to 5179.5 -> -1.73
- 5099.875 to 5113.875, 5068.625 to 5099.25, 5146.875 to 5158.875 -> -0.06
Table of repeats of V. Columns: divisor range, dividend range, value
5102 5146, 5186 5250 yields 1.09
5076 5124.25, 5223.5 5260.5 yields 1.27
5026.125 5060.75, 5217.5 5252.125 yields 1.29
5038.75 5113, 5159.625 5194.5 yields 0.86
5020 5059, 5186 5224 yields 1.07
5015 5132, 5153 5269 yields 1.08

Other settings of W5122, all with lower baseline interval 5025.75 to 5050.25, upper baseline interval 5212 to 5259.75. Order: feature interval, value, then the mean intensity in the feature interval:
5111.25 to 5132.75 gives 0.08 mag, 16.9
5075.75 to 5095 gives 0.07 mag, 16.2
